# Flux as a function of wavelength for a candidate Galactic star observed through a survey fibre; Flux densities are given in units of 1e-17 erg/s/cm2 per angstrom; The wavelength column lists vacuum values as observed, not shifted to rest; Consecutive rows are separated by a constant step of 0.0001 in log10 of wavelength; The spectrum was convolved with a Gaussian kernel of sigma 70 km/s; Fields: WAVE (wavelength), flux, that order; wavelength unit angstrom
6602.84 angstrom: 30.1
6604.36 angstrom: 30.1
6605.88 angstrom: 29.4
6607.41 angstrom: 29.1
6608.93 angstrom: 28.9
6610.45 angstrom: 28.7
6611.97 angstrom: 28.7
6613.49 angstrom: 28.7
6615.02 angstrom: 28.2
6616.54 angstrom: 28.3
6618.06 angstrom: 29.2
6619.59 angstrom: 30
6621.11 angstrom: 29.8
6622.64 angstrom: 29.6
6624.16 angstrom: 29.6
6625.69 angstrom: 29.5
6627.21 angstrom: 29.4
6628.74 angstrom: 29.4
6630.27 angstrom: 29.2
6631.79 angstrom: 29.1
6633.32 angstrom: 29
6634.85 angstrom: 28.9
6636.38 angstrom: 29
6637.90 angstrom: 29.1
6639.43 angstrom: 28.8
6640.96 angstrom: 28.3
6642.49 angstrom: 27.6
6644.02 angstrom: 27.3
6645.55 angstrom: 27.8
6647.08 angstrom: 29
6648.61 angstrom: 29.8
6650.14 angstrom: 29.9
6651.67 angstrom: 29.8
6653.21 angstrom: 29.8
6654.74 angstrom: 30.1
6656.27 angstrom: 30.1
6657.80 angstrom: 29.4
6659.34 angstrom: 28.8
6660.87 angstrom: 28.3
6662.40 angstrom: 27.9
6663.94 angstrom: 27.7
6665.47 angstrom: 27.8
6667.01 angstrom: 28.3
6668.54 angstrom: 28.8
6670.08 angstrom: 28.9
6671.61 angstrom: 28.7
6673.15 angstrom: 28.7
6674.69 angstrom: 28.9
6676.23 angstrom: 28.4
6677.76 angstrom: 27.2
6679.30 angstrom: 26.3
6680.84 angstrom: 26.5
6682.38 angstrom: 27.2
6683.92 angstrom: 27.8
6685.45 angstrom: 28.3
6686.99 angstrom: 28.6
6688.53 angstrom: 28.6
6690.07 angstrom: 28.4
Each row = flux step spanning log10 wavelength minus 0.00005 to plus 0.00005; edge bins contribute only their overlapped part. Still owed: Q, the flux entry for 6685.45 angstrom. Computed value 28.3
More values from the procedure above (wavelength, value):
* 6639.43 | 28.8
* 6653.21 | 29.8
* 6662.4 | 27.9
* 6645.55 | 27.8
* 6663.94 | 27.7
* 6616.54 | 28.3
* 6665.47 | 27.8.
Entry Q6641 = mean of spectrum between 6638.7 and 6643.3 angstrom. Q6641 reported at 28.2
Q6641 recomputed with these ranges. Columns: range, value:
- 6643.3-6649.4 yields 28.5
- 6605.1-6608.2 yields 29.2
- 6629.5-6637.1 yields 29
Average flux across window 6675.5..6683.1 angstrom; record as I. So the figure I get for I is 27.1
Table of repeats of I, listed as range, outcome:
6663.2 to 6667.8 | 28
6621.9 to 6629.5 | 29.5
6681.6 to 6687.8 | 28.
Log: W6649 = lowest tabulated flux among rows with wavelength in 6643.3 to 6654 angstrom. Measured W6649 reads 27.3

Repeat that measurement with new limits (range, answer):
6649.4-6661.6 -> 28.3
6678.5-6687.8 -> 26.3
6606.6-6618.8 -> 28.2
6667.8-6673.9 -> 28.7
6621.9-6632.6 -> 29.1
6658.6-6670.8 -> 27.7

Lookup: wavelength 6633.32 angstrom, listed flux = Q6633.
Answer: 29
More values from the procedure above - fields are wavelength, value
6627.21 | 29.4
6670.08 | 28.9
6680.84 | 26.5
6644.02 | 27.3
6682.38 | 27.2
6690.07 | 28.4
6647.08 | 29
